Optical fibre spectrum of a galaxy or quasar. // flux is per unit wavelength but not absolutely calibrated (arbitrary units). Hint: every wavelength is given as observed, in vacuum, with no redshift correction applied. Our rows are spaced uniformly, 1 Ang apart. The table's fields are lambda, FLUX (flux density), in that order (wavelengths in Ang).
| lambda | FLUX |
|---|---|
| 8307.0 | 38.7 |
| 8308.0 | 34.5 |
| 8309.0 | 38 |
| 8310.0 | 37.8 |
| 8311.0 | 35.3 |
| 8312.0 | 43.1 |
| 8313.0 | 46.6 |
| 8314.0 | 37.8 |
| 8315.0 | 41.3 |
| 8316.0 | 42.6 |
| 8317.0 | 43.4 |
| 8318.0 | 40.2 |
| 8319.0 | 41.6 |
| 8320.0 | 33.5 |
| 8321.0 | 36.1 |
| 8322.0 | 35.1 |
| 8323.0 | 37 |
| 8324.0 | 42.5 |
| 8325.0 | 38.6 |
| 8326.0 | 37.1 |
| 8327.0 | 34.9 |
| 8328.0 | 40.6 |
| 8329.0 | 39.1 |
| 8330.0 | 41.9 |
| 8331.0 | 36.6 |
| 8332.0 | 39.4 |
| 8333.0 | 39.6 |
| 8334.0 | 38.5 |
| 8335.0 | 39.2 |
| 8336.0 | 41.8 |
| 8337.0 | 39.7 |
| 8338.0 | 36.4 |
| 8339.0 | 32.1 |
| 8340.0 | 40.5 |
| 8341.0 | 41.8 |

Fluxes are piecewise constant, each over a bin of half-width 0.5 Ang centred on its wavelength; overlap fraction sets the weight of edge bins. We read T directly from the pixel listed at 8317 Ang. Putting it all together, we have 43.4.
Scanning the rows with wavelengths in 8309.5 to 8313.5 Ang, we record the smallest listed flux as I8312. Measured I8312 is 35.3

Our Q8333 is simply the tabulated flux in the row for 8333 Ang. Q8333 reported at 39.6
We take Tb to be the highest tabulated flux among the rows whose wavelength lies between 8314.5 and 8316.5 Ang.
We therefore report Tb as 42.6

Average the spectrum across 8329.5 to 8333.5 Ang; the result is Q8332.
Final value 39.4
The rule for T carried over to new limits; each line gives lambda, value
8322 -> 35.1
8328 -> 40.6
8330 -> 41.9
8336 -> 41.8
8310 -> 37.8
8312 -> 43.1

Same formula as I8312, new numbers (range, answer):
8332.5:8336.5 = 38.5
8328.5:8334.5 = 36.6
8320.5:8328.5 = 34.9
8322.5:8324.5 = 37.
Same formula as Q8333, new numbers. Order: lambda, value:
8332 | 39.4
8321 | 36.1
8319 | 41.6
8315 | 41.3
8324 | 42.5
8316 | 42.6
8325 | 38.6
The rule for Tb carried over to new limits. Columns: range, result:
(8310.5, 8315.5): 46.6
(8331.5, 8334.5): 39.6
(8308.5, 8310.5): 38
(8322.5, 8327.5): 42.5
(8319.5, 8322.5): 36.1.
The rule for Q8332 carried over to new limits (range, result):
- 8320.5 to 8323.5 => 36.1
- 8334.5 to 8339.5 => 37.8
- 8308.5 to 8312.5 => 38.5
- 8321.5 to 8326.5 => 38.1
